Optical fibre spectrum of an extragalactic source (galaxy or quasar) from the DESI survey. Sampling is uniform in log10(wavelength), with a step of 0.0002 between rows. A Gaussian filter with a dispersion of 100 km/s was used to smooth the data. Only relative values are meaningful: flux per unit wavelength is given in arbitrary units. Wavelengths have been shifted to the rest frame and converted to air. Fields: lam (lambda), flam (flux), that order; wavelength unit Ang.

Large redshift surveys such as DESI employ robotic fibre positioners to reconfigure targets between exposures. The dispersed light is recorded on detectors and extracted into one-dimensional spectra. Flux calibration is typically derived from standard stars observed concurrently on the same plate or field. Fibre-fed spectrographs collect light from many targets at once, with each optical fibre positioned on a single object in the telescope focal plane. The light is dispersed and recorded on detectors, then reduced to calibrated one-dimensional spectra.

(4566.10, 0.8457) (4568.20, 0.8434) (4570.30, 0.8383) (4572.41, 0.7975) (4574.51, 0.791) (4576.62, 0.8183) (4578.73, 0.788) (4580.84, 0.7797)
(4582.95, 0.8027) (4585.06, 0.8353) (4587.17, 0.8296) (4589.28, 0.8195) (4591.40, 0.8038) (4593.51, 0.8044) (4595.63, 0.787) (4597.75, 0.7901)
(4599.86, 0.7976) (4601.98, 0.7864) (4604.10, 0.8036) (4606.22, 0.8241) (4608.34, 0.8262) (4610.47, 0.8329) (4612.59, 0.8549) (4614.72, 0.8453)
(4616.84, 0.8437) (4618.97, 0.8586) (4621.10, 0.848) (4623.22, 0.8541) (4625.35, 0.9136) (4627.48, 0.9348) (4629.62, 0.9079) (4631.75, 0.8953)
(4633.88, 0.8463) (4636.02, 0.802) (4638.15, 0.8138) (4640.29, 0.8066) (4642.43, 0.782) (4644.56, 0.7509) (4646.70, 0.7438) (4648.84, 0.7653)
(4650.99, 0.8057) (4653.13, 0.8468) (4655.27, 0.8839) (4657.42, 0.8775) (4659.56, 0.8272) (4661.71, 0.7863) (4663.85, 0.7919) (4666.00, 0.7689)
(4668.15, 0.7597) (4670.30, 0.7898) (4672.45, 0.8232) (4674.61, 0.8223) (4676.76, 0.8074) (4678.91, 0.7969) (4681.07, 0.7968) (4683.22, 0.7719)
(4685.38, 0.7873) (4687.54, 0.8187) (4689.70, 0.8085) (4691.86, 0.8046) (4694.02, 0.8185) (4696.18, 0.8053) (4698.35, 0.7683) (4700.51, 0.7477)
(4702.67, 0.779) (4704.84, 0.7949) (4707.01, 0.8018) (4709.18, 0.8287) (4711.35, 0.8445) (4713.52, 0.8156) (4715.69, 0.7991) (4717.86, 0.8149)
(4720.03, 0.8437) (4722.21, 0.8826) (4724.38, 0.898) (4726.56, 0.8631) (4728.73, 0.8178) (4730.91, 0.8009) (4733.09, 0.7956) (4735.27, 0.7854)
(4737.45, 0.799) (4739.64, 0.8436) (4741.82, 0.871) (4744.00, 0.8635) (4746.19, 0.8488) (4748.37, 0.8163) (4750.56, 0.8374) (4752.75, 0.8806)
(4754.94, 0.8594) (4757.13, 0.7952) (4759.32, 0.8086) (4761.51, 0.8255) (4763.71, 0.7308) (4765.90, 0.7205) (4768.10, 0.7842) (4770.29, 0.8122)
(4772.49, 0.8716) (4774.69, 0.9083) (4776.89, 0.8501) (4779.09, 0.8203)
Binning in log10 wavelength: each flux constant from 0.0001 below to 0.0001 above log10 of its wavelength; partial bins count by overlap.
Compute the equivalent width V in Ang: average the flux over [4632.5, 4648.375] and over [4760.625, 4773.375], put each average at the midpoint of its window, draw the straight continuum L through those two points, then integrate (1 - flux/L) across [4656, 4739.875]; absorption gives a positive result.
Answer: -2.0 Ang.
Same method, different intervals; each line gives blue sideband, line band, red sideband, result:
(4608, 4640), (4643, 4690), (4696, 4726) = 2.06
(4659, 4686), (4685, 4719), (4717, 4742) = 0.49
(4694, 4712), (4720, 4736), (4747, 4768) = -0.70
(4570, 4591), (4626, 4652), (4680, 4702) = -0.73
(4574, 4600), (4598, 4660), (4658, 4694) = -2.42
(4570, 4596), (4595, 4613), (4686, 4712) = -0.11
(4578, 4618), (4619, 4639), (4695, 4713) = -1.48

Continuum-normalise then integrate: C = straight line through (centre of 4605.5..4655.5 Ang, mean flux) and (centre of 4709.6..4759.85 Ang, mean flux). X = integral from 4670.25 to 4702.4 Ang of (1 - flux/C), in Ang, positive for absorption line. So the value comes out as 1.4 Ang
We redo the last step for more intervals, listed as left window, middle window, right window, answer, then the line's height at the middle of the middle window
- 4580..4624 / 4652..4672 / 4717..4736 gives 0.30 Ang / 0.827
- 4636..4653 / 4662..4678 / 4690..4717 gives -0.04 Ang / 0.793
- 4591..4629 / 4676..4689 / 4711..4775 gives 0.53 Ang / 0.831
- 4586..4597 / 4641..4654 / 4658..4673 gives 0.26 Ang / 0.798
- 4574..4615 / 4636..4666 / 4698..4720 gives 0.07 Ang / 0.807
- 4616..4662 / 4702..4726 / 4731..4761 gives 0.08 Ang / 0.832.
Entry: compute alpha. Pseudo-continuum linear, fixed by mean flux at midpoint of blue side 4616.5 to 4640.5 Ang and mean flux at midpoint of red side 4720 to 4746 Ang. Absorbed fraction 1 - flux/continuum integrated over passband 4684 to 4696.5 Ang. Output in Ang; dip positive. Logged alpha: 0.6 Ang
